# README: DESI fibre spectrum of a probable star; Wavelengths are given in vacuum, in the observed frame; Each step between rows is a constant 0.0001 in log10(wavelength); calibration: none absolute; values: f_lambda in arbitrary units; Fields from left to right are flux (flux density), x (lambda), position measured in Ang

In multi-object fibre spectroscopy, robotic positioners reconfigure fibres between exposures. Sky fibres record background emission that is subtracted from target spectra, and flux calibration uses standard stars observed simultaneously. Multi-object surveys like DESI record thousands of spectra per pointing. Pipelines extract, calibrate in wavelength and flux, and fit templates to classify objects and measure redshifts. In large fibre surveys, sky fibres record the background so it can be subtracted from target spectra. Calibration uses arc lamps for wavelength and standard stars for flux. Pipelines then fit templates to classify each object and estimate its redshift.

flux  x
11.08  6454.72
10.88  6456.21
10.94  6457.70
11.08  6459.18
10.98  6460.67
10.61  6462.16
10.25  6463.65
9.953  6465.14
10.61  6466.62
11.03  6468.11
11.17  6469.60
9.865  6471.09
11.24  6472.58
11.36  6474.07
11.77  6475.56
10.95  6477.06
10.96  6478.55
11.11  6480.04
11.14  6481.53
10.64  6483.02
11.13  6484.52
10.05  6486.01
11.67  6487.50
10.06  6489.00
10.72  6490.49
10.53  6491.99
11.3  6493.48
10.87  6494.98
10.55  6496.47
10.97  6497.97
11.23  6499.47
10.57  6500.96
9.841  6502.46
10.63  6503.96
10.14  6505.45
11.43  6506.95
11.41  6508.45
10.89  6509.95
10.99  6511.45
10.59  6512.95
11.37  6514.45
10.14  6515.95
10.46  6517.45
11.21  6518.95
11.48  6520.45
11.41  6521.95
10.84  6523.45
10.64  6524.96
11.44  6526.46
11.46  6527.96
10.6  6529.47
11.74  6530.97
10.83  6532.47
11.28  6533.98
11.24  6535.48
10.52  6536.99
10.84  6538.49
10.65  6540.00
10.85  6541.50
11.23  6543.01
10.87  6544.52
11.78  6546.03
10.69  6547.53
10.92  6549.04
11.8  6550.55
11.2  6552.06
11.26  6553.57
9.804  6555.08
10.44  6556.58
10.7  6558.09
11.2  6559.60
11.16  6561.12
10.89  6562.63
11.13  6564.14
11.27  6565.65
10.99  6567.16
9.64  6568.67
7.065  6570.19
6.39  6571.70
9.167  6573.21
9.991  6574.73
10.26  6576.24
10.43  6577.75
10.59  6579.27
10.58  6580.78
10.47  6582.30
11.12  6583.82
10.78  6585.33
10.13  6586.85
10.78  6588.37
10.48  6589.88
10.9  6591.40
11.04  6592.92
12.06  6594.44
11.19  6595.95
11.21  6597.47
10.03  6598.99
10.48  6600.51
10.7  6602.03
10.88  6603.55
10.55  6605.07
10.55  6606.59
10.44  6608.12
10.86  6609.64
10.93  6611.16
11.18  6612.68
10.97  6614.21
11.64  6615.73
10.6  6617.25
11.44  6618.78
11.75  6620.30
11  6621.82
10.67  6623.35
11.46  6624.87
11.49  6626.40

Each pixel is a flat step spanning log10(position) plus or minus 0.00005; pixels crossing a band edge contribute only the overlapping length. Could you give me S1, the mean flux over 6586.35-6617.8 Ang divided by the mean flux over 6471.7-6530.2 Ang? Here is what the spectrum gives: 0.99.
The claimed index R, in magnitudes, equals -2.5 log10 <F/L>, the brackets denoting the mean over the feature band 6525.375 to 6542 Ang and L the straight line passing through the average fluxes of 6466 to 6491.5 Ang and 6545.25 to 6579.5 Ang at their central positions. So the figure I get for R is -0.05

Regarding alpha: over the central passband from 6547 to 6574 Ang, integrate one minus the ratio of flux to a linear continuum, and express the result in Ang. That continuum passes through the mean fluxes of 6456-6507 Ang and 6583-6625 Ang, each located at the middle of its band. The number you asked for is 1.39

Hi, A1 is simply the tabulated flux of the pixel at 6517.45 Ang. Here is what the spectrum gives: 10.46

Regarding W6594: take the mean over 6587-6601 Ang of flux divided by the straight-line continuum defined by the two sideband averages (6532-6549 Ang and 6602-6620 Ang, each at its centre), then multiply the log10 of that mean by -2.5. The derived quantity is 0.01 mag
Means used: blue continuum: 11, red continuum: 10.9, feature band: 10.9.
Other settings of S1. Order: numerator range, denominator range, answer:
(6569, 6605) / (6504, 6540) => 0.94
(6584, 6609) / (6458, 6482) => 0.99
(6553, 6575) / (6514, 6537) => 0.91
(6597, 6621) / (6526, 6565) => 0.99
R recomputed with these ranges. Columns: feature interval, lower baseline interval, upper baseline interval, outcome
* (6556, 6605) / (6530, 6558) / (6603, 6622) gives 0.055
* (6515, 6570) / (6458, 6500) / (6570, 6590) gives -0.066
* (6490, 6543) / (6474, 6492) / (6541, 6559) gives 0.004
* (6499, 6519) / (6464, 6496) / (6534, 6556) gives 0.015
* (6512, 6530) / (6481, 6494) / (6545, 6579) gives -0.037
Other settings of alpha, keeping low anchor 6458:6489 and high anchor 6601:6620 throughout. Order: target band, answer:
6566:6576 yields 1.7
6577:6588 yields 0.3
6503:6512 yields 0.0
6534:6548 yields -0.1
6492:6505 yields 0.2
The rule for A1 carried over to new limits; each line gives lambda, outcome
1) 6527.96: 11.46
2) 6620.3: 11.75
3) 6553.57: 11.26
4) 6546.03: 11.78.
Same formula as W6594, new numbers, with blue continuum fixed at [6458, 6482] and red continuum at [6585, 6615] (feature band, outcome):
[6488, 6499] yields 0.01 mag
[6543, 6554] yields -0.04 mag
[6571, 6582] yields 0.12 mag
